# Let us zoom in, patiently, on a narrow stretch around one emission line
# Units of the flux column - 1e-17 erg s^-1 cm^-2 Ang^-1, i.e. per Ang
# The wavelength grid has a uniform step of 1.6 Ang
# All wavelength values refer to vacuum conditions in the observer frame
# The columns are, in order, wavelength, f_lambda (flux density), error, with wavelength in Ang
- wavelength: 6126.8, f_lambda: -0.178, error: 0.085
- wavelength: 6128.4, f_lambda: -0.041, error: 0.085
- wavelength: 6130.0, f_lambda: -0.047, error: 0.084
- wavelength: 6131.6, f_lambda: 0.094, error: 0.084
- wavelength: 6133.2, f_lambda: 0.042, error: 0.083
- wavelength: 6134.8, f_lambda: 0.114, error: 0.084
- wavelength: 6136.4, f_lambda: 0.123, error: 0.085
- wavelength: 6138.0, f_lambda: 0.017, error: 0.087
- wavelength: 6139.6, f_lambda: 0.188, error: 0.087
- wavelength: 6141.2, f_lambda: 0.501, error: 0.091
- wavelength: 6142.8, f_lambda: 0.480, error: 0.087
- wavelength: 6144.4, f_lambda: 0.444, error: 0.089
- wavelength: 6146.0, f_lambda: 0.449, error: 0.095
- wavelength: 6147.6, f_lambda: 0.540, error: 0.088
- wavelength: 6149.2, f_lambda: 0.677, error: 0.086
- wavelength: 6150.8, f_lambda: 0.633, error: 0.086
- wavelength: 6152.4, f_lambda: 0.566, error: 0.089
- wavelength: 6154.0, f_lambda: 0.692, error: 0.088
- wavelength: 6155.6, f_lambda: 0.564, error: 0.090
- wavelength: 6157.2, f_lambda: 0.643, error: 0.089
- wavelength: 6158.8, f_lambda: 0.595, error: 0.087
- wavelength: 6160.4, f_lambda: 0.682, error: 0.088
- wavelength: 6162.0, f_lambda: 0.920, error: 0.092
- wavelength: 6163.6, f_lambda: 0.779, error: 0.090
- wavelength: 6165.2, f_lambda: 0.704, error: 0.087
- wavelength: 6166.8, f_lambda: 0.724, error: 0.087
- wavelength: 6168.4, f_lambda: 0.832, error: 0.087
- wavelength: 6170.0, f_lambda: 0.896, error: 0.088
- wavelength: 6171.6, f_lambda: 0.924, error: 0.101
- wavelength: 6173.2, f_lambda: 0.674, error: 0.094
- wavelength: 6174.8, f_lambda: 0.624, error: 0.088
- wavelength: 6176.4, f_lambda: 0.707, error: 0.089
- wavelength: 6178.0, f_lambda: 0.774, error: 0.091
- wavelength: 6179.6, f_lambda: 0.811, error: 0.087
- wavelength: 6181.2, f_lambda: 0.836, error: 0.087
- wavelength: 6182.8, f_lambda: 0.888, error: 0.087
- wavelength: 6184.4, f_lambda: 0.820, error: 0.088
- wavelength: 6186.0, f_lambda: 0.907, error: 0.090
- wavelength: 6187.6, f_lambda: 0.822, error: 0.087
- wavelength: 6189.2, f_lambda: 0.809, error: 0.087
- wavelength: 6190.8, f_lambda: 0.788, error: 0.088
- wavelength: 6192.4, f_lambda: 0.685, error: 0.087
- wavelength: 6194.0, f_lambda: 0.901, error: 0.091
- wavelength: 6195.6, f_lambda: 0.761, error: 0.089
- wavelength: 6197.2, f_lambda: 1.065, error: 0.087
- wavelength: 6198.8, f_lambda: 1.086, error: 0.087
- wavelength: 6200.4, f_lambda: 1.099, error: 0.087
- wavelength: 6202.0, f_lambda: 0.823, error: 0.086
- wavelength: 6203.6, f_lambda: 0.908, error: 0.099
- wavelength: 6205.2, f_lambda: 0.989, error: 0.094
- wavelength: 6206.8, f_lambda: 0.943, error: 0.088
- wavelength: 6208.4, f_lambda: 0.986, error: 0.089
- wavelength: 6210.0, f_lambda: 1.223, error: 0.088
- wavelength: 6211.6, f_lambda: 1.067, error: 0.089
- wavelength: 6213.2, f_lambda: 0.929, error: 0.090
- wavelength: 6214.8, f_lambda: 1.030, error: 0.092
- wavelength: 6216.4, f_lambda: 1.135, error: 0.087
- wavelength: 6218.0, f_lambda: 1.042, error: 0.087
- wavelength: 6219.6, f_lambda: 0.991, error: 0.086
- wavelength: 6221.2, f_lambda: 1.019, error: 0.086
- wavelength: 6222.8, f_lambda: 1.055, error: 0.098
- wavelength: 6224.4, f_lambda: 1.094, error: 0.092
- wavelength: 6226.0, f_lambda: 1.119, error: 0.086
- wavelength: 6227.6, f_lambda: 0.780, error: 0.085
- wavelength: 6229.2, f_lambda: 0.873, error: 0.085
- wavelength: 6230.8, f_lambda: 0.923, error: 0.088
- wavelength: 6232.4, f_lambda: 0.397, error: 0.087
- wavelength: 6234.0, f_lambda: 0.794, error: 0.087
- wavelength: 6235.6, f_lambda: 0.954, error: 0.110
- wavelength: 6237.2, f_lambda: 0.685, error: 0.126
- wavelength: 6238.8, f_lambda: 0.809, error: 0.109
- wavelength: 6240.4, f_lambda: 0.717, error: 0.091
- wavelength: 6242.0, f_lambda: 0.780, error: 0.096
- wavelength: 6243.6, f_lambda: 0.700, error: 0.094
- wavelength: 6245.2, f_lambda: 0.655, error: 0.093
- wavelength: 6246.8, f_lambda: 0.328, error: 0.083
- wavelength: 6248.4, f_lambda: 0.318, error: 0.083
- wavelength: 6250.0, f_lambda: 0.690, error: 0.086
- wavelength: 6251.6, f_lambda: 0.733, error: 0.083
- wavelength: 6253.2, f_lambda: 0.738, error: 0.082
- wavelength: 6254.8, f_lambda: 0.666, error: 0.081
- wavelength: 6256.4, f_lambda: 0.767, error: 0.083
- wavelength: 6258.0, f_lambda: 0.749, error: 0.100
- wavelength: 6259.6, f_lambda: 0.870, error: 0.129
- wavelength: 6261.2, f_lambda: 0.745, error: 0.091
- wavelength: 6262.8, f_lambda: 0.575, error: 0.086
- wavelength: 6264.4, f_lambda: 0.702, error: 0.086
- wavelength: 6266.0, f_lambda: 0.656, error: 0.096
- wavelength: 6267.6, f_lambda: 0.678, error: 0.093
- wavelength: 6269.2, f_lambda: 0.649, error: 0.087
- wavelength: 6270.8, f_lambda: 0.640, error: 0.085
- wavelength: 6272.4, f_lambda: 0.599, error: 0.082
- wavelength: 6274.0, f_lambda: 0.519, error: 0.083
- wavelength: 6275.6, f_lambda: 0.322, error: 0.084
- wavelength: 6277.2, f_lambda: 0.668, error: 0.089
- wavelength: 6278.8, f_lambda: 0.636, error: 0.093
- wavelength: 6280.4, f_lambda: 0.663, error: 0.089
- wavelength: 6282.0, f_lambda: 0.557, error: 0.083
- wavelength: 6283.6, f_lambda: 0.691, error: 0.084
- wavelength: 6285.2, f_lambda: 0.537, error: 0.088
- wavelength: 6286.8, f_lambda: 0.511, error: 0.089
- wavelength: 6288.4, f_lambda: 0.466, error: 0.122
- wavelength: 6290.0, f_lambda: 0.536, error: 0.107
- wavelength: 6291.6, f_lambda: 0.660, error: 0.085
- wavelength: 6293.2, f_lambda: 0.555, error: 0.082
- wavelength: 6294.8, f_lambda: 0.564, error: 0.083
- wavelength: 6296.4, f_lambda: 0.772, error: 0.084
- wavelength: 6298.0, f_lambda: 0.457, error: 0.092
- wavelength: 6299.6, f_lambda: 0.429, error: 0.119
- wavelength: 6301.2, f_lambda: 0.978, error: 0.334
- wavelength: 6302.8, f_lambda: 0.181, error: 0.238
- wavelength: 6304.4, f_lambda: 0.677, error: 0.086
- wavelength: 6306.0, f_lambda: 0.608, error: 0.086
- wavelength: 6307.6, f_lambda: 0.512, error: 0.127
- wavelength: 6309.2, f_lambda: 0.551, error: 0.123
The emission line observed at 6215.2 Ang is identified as C IV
